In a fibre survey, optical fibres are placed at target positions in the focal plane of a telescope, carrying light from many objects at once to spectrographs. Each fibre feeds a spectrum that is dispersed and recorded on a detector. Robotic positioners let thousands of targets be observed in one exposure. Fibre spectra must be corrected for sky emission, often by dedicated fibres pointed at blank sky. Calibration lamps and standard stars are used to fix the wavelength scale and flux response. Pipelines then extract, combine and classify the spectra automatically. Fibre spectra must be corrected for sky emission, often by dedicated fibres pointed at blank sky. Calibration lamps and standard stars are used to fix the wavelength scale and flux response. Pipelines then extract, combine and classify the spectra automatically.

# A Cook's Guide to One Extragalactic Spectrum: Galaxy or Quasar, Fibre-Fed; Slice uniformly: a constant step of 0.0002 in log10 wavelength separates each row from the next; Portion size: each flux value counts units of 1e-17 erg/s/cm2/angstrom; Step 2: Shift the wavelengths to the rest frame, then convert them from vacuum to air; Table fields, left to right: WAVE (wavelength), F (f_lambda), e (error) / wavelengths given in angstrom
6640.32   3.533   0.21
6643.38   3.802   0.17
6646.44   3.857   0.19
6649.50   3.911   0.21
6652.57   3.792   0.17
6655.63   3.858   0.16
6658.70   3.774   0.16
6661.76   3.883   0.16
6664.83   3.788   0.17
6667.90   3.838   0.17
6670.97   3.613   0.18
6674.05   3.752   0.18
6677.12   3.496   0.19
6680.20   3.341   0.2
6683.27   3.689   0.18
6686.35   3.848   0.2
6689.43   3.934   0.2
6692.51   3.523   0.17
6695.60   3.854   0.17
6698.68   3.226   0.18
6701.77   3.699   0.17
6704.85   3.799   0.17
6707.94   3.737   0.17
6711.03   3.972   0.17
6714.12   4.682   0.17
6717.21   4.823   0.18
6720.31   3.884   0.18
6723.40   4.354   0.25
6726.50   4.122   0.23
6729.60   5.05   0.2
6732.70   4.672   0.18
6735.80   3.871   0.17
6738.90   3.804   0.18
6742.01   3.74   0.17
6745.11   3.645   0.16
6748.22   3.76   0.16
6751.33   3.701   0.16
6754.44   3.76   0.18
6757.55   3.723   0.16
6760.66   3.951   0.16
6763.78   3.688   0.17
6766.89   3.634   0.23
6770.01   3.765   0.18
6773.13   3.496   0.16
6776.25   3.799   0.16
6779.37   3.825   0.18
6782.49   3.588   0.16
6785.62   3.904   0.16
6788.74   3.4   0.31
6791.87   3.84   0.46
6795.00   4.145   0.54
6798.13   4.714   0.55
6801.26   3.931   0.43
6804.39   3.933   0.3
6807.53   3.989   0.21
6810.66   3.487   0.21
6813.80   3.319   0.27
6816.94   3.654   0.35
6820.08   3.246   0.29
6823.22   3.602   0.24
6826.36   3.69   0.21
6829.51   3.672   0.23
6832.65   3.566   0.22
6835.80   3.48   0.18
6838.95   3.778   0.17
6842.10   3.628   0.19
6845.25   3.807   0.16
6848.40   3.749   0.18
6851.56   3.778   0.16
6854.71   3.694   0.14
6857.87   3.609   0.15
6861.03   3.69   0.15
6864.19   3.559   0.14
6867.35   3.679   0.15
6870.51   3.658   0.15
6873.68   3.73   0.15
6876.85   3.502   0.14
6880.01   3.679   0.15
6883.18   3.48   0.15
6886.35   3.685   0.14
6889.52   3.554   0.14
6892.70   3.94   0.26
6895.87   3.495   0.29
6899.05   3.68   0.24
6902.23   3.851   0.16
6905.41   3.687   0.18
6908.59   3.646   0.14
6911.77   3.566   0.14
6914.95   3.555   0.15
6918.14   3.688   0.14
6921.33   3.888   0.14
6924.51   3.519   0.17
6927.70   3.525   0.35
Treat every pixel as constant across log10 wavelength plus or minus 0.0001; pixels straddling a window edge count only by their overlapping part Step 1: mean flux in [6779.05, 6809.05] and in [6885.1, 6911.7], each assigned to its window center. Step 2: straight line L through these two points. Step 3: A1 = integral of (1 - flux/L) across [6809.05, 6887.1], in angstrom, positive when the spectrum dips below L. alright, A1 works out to 3.8 angstrom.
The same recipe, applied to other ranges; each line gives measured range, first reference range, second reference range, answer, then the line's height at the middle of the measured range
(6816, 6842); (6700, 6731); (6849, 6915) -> 1.6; 3.83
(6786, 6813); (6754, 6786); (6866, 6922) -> -1.4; 3.72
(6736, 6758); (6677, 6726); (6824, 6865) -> 0.4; 3.82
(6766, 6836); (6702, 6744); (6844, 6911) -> 3.4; 3.92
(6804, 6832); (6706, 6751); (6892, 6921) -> 2.1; 3.91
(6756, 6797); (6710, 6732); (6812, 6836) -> 1.9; 3.95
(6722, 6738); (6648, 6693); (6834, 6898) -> -2.9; 3.72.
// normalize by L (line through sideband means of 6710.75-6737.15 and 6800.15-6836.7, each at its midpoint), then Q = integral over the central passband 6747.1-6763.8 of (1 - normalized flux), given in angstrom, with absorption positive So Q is 1.5 angstrom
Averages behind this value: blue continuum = 4.4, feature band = 3.77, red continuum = 3.63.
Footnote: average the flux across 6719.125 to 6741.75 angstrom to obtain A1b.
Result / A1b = 4.23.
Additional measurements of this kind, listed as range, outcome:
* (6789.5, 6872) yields 3.72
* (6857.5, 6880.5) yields 3.64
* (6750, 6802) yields 3.81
